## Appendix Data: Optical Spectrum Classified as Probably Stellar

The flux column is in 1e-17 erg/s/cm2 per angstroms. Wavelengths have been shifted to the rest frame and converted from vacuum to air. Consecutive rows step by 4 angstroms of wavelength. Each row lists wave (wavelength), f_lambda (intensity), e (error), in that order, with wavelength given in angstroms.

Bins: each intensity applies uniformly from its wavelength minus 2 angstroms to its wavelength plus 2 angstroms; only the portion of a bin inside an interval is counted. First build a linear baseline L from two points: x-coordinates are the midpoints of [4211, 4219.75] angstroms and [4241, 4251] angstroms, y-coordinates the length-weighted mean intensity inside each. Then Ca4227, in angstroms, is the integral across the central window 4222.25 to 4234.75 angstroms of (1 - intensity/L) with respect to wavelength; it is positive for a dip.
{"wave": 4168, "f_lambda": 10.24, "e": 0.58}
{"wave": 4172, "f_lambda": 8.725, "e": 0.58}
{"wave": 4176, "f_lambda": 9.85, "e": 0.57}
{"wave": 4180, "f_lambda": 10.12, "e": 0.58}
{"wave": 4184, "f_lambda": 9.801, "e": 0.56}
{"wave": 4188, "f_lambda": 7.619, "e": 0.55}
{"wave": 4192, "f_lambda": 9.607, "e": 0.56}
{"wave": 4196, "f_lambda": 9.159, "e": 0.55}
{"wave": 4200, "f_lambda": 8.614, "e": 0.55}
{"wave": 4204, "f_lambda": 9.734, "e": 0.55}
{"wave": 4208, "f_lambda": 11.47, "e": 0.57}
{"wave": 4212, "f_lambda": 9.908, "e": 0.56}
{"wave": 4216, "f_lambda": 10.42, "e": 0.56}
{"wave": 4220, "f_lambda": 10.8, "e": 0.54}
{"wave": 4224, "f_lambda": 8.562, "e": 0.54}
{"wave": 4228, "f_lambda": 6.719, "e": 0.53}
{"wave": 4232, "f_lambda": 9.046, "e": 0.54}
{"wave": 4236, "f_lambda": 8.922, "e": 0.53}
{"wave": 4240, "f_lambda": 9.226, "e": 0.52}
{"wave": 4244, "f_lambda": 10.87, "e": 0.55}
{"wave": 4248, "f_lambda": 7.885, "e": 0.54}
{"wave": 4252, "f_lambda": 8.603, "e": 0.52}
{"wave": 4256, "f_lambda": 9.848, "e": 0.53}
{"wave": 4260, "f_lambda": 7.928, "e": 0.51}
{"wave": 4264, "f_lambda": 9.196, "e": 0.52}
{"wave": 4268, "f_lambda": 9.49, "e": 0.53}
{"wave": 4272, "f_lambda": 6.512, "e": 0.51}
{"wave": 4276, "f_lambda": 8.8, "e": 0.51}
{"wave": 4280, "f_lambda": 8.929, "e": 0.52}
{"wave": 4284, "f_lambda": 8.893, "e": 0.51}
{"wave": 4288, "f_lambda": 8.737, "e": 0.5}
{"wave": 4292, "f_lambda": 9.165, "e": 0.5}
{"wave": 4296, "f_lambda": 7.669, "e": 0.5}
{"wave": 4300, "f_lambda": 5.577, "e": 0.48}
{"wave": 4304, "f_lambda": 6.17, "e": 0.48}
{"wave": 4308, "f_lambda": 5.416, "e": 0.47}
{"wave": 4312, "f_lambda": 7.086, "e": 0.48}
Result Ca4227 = 2.2 angstroms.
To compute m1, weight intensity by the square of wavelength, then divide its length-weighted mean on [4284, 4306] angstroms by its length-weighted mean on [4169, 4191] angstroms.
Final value 0.9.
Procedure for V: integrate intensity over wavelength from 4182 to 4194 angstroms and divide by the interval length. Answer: 9.01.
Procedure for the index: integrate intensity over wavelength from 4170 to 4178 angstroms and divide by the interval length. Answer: 9.29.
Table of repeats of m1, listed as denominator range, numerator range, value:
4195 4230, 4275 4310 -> 0.84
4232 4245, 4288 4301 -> 0.85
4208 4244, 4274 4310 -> 0.84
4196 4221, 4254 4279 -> 0.88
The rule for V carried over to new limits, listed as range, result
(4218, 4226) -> 9.68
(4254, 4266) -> 8.99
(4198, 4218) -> 10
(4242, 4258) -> 9.3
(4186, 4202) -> 8.75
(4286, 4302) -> 7.79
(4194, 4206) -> 9.17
